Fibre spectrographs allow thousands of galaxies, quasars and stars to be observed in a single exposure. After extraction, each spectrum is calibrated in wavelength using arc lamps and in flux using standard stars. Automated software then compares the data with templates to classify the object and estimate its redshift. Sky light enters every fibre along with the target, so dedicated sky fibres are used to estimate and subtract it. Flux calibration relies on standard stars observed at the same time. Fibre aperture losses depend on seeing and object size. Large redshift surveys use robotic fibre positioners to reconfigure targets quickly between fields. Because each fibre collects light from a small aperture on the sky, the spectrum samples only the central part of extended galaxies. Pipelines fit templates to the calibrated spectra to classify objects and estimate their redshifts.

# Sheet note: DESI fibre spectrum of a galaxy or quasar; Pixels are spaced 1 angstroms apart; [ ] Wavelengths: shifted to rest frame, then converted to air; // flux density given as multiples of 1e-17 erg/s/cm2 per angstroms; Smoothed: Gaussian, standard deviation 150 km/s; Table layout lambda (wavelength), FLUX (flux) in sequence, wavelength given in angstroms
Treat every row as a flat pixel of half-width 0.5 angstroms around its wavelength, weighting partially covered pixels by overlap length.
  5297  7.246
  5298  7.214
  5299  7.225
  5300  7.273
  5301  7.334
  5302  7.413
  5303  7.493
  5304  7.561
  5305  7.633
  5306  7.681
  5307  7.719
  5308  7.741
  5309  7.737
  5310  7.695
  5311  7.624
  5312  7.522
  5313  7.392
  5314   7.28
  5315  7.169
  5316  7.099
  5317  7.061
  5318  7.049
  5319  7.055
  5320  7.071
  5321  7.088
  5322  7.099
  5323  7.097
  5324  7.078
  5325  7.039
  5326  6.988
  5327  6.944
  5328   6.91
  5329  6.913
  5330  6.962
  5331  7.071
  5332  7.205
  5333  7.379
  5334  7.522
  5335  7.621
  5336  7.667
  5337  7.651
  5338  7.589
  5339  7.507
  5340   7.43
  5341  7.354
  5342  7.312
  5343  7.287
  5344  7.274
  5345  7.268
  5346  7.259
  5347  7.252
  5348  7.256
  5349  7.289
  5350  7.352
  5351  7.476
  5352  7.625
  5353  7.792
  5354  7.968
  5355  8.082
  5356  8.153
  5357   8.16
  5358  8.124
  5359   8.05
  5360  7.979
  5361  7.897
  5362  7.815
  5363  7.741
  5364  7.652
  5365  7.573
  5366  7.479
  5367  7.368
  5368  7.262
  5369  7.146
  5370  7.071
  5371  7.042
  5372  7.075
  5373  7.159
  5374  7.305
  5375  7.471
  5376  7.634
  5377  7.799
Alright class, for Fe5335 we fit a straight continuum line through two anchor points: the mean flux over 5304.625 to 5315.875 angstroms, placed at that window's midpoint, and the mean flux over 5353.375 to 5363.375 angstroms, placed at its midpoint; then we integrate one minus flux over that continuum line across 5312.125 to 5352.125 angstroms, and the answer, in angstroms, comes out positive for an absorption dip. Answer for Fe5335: 2.6 angstroms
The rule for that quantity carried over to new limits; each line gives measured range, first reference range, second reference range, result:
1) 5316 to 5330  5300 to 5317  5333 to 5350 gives 0.79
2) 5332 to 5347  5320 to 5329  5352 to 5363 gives 0.06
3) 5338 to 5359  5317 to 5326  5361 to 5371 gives -0.77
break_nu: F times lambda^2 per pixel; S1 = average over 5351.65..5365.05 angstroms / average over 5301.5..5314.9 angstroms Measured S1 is 1.1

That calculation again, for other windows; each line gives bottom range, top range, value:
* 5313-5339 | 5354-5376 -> 1.07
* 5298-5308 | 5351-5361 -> 1.09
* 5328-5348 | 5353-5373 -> 1.05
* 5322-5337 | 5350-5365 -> 1.11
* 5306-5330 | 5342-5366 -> 1.07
